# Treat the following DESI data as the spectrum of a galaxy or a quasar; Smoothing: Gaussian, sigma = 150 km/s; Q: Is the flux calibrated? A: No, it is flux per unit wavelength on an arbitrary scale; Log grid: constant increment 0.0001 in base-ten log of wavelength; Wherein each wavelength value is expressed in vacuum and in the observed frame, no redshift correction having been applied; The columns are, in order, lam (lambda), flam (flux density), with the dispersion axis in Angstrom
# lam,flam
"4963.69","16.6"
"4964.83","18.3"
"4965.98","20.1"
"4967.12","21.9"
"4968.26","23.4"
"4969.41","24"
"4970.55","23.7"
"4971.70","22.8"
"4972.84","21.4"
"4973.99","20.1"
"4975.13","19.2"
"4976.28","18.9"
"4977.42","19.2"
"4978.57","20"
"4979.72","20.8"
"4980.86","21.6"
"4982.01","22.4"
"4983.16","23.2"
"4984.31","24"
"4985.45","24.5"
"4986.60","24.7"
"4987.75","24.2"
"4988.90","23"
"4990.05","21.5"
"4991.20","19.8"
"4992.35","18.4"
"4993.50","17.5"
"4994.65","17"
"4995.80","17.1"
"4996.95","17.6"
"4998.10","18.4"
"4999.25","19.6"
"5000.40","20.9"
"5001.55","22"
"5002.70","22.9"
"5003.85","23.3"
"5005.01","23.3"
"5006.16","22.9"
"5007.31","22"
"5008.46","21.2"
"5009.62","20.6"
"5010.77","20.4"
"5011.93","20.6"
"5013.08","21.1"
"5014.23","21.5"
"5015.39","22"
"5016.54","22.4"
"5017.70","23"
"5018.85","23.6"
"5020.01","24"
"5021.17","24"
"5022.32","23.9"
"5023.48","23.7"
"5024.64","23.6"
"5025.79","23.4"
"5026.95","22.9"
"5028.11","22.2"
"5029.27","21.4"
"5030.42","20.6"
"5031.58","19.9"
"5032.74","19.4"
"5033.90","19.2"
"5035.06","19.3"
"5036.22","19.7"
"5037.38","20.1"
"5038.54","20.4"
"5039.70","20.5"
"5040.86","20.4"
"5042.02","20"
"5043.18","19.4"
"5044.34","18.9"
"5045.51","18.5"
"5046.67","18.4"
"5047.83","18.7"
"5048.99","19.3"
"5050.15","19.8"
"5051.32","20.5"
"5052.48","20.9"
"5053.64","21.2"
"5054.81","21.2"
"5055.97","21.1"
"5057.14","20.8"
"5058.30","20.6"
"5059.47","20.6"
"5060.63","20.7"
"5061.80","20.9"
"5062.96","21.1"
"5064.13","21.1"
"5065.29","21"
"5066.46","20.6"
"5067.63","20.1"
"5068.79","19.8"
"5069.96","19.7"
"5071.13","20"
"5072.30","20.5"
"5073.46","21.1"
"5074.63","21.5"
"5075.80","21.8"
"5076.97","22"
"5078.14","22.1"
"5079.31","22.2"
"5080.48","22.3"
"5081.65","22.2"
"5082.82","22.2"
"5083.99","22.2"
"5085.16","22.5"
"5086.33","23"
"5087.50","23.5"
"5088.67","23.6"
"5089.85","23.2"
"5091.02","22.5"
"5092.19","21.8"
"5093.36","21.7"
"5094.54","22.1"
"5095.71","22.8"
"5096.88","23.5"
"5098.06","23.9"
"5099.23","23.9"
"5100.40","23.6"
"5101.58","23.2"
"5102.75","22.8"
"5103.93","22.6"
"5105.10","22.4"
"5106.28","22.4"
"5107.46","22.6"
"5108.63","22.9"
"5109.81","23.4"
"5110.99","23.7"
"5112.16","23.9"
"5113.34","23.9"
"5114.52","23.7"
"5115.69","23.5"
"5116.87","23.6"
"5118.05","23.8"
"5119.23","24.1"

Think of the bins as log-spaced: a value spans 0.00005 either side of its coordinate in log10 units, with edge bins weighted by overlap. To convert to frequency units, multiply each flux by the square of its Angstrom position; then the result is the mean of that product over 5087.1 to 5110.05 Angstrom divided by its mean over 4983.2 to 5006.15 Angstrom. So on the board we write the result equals 1.13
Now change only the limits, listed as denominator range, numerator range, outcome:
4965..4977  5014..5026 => 1.11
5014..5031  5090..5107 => 1.03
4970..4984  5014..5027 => 1.12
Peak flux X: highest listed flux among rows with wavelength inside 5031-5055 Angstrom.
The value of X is 21.2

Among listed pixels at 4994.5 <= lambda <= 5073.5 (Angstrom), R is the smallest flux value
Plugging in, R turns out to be 17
